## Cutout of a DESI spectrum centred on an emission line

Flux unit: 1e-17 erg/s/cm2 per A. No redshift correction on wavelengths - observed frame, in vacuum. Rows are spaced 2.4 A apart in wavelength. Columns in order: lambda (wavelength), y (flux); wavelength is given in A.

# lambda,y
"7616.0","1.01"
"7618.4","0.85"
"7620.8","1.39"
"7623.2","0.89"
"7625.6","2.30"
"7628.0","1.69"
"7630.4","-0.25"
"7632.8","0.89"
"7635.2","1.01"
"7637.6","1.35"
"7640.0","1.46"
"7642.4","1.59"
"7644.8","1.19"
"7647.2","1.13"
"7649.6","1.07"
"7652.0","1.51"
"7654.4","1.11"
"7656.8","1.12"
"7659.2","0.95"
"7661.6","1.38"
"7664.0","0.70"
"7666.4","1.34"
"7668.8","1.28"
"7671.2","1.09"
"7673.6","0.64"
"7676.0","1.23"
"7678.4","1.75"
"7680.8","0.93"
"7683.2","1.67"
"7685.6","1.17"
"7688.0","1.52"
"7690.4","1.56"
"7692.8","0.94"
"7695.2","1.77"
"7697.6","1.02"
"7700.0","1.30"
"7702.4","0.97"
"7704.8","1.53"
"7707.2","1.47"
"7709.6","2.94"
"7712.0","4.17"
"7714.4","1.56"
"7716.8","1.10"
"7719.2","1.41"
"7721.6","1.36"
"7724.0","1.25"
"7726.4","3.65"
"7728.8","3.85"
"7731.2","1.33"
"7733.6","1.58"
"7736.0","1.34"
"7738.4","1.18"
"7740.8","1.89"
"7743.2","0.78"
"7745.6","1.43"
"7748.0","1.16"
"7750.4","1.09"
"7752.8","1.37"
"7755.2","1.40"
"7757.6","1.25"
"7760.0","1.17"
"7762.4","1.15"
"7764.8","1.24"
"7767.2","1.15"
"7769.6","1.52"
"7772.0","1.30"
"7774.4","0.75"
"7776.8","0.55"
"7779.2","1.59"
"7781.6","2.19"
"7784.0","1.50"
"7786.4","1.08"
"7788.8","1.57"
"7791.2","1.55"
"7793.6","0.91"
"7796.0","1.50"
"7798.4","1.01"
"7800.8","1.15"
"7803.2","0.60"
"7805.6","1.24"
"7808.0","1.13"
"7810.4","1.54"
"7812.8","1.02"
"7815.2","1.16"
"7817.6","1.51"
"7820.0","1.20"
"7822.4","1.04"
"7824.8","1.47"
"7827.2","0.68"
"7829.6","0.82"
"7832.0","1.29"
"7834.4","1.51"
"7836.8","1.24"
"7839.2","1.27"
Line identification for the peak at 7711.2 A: [S II] 6716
